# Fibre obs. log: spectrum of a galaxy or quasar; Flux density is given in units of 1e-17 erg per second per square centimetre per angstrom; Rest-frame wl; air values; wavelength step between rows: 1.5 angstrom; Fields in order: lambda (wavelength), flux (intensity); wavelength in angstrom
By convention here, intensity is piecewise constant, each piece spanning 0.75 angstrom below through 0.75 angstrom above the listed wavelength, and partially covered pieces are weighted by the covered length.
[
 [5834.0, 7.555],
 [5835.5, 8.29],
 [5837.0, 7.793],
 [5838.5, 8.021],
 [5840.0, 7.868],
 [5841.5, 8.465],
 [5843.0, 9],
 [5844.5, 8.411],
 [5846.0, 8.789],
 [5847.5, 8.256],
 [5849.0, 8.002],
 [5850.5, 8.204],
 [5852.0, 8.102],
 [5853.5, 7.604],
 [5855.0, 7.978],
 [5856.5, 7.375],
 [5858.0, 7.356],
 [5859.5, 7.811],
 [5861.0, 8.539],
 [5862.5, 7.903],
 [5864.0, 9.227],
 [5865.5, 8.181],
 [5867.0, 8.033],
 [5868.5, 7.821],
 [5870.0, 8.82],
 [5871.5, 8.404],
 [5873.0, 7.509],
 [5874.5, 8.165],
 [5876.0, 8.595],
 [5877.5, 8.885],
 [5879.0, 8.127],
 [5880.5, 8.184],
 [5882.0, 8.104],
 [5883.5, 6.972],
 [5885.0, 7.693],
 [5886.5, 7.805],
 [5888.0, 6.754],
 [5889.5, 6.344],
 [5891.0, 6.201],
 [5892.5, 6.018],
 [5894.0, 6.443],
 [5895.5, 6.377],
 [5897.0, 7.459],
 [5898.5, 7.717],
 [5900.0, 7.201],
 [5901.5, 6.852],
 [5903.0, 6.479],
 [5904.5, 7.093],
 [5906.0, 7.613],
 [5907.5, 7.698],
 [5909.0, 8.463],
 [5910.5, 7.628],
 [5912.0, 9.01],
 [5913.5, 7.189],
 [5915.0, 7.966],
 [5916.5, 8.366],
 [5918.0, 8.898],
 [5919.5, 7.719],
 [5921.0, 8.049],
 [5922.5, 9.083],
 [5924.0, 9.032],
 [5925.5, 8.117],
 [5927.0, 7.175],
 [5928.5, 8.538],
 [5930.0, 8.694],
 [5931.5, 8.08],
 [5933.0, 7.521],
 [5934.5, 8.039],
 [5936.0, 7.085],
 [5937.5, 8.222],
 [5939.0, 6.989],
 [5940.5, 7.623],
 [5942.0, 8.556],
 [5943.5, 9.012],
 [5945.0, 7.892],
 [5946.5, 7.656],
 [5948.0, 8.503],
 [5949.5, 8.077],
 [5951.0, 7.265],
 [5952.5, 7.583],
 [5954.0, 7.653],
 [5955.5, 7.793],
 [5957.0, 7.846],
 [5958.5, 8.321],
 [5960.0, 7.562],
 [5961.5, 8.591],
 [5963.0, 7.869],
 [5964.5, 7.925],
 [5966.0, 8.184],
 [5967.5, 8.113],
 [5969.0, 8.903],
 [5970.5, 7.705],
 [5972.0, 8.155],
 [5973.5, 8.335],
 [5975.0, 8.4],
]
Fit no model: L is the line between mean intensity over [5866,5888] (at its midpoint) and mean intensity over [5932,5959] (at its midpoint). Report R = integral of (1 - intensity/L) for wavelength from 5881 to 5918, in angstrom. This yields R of 2.92 angstrom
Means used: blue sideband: 8.04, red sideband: 7.87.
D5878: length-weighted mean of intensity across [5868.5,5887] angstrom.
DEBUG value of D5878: 8.1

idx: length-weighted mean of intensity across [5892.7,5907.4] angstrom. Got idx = 7.02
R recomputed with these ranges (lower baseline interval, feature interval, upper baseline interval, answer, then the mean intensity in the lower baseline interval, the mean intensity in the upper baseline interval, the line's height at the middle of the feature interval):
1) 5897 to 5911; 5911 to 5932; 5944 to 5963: -1.9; 7.41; 7.91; 7.59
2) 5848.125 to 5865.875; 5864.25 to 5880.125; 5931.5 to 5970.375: -0.5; 8.02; 7.95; 8.01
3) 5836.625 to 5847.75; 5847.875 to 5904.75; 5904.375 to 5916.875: 3.4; 8.35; 7.92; 8.13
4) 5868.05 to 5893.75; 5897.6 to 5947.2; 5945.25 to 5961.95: -0.9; 7.65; 7.88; 7.78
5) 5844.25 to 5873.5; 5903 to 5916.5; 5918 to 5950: 0.5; 8.12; 8.1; 8.1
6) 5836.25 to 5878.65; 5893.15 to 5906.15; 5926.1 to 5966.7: 1.7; 8.18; 7.94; 8.07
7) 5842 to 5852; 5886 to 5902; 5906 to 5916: 2.5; 8.42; 7.97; 8.09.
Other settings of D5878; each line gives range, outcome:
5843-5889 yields 8.06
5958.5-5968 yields 8.06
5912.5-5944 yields 8.09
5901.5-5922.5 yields 7.87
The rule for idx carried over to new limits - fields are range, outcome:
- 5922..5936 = 8.18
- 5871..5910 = 7.42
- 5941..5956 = 8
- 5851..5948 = 7.82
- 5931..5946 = 7.89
